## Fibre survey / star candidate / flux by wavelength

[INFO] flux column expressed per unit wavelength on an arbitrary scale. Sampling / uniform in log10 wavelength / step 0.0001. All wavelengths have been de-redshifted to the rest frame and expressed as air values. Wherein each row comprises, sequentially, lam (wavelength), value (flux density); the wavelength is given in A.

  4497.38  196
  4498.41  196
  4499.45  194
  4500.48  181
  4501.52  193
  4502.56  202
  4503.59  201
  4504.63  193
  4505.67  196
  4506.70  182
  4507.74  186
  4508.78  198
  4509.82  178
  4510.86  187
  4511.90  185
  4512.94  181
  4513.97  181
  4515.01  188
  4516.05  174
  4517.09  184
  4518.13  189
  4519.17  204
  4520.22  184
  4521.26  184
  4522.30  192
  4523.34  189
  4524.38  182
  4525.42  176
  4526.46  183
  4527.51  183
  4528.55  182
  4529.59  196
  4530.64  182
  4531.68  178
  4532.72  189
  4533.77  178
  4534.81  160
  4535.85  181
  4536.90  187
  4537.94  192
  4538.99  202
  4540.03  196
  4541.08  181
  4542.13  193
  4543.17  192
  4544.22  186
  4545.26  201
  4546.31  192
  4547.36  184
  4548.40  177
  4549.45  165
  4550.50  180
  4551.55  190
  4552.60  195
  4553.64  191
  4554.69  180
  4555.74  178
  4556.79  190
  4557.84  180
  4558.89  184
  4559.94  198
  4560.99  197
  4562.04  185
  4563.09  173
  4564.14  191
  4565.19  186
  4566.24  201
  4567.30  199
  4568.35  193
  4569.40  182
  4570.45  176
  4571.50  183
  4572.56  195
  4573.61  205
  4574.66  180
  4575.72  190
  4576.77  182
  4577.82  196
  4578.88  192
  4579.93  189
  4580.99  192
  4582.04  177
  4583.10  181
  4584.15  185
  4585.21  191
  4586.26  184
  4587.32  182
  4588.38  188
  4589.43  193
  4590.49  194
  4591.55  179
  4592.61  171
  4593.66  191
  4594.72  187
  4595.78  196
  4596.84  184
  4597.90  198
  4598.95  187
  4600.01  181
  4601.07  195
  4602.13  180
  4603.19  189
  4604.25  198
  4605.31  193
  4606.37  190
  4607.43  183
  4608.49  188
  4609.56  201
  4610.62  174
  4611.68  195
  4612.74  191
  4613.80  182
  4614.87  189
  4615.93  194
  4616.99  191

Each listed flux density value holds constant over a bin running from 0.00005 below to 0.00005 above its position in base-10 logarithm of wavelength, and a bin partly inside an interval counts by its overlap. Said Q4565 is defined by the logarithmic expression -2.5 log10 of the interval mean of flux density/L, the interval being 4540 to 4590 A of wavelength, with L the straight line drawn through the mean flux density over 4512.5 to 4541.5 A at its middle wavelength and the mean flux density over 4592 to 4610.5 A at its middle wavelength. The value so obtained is 0.00 mag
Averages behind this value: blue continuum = 185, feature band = 187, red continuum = 189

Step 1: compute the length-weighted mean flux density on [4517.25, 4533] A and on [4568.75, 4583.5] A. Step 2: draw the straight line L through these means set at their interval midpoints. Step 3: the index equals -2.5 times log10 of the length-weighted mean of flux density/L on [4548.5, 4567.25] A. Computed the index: 0.004 mag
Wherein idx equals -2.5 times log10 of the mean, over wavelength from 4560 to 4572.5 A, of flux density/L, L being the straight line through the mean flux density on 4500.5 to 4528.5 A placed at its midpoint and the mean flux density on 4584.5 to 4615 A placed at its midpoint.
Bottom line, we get 0.00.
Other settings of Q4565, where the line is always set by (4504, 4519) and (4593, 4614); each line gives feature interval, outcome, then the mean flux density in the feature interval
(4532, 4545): 0.003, 187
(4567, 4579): -0.005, 189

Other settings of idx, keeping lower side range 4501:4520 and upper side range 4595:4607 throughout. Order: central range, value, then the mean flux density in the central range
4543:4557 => 0.02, 186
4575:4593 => 0.02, 186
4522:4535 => 0.04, 183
